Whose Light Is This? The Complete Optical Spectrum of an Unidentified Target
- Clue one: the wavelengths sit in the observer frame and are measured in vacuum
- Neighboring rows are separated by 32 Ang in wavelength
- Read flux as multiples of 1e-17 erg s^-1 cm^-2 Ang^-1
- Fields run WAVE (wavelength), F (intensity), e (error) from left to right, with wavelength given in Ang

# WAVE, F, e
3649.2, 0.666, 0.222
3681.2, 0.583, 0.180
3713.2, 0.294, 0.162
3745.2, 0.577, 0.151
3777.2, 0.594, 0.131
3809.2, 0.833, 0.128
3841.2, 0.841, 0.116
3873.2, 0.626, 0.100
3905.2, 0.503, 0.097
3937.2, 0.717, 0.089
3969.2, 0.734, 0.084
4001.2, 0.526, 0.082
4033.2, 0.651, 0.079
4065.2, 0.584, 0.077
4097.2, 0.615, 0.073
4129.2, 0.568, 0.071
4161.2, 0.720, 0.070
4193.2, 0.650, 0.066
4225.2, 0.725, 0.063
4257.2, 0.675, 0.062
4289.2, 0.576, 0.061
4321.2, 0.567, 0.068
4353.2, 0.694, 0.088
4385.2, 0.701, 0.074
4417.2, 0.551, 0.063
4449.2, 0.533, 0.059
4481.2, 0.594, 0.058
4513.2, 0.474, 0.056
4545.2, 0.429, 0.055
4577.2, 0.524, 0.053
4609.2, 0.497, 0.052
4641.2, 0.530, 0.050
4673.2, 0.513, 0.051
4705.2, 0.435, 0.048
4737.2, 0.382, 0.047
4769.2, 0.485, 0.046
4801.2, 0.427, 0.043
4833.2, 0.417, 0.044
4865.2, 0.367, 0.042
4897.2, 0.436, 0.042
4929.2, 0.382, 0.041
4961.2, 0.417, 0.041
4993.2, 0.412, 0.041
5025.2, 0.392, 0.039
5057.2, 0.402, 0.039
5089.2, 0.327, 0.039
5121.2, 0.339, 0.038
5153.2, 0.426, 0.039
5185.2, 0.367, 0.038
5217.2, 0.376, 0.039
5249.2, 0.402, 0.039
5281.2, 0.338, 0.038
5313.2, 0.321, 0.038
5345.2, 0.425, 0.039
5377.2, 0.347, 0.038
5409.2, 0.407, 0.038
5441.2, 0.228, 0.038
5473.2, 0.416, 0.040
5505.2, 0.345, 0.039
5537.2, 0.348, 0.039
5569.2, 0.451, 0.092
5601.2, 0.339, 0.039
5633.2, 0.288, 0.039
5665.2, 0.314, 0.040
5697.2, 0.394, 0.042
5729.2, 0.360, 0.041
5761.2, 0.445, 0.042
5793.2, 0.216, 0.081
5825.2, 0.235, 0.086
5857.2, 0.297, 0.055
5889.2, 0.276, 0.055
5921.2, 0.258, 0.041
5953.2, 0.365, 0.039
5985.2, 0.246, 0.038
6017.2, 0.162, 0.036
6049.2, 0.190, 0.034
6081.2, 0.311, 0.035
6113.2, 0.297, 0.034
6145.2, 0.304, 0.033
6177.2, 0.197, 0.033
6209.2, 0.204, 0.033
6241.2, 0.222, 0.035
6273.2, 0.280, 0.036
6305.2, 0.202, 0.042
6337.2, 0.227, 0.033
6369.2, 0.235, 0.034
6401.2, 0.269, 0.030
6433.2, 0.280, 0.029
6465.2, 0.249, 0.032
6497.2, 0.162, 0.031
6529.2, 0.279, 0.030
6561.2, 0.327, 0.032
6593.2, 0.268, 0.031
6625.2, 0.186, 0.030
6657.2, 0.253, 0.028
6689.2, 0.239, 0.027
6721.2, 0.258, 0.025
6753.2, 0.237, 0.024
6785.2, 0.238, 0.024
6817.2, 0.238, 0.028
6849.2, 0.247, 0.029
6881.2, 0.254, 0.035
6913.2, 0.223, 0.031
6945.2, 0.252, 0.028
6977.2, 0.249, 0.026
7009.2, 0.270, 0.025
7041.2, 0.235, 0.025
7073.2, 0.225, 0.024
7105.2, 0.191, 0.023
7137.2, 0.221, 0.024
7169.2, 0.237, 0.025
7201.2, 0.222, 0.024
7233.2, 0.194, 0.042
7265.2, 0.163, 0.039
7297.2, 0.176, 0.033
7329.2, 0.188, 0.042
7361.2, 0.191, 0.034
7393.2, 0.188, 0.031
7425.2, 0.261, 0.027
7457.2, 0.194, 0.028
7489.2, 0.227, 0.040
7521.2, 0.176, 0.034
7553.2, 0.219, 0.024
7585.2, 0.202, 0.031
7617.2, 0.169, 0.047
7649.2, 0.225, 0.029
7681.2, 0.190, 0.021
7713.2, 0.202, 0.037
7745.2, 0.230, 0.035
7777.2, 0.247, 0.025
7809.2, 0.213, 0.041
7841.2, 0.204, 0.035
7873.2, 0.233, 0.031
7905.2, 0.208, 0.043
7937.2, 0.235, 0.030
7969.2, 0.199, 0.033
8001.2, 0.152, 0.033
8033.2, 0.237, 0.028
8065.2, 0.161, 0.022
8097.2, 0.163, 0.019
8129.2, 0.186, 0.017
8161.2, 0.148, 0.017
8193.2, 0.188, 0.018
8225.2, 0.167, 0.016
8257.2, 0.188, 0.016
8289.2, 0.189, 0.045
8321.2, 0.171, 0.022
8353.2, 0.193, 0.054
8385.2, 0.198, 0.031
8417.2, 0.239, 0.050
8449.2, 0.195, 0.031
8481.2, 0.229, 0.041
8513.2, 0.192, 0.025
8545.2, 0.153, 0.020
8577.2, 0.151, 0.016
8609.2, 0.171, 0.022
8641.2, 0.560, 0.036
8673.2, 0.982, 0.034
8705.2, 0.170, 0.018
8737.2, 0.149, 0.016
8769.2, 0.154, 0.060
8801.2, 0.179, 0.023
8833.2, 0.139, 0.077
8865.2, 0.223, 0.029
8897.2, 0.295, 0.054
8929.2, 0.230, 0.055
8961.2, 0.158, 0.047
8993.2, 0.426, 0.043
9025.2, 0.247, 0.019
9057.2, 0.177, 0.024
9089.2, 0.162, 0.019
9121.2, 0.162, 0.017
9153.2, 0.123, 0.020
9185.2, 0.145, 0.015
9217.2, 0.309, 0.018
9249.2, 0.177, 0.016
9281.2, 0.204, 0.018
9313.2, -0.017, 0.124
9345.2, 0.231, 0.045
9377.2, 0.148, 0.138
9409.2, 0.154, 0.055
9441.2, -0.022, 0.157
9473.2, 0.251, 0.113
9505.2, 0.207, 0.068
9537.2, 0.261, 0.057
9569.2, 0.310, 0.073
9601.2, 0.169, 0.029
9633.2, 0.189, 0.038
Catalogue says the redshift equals 1.322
